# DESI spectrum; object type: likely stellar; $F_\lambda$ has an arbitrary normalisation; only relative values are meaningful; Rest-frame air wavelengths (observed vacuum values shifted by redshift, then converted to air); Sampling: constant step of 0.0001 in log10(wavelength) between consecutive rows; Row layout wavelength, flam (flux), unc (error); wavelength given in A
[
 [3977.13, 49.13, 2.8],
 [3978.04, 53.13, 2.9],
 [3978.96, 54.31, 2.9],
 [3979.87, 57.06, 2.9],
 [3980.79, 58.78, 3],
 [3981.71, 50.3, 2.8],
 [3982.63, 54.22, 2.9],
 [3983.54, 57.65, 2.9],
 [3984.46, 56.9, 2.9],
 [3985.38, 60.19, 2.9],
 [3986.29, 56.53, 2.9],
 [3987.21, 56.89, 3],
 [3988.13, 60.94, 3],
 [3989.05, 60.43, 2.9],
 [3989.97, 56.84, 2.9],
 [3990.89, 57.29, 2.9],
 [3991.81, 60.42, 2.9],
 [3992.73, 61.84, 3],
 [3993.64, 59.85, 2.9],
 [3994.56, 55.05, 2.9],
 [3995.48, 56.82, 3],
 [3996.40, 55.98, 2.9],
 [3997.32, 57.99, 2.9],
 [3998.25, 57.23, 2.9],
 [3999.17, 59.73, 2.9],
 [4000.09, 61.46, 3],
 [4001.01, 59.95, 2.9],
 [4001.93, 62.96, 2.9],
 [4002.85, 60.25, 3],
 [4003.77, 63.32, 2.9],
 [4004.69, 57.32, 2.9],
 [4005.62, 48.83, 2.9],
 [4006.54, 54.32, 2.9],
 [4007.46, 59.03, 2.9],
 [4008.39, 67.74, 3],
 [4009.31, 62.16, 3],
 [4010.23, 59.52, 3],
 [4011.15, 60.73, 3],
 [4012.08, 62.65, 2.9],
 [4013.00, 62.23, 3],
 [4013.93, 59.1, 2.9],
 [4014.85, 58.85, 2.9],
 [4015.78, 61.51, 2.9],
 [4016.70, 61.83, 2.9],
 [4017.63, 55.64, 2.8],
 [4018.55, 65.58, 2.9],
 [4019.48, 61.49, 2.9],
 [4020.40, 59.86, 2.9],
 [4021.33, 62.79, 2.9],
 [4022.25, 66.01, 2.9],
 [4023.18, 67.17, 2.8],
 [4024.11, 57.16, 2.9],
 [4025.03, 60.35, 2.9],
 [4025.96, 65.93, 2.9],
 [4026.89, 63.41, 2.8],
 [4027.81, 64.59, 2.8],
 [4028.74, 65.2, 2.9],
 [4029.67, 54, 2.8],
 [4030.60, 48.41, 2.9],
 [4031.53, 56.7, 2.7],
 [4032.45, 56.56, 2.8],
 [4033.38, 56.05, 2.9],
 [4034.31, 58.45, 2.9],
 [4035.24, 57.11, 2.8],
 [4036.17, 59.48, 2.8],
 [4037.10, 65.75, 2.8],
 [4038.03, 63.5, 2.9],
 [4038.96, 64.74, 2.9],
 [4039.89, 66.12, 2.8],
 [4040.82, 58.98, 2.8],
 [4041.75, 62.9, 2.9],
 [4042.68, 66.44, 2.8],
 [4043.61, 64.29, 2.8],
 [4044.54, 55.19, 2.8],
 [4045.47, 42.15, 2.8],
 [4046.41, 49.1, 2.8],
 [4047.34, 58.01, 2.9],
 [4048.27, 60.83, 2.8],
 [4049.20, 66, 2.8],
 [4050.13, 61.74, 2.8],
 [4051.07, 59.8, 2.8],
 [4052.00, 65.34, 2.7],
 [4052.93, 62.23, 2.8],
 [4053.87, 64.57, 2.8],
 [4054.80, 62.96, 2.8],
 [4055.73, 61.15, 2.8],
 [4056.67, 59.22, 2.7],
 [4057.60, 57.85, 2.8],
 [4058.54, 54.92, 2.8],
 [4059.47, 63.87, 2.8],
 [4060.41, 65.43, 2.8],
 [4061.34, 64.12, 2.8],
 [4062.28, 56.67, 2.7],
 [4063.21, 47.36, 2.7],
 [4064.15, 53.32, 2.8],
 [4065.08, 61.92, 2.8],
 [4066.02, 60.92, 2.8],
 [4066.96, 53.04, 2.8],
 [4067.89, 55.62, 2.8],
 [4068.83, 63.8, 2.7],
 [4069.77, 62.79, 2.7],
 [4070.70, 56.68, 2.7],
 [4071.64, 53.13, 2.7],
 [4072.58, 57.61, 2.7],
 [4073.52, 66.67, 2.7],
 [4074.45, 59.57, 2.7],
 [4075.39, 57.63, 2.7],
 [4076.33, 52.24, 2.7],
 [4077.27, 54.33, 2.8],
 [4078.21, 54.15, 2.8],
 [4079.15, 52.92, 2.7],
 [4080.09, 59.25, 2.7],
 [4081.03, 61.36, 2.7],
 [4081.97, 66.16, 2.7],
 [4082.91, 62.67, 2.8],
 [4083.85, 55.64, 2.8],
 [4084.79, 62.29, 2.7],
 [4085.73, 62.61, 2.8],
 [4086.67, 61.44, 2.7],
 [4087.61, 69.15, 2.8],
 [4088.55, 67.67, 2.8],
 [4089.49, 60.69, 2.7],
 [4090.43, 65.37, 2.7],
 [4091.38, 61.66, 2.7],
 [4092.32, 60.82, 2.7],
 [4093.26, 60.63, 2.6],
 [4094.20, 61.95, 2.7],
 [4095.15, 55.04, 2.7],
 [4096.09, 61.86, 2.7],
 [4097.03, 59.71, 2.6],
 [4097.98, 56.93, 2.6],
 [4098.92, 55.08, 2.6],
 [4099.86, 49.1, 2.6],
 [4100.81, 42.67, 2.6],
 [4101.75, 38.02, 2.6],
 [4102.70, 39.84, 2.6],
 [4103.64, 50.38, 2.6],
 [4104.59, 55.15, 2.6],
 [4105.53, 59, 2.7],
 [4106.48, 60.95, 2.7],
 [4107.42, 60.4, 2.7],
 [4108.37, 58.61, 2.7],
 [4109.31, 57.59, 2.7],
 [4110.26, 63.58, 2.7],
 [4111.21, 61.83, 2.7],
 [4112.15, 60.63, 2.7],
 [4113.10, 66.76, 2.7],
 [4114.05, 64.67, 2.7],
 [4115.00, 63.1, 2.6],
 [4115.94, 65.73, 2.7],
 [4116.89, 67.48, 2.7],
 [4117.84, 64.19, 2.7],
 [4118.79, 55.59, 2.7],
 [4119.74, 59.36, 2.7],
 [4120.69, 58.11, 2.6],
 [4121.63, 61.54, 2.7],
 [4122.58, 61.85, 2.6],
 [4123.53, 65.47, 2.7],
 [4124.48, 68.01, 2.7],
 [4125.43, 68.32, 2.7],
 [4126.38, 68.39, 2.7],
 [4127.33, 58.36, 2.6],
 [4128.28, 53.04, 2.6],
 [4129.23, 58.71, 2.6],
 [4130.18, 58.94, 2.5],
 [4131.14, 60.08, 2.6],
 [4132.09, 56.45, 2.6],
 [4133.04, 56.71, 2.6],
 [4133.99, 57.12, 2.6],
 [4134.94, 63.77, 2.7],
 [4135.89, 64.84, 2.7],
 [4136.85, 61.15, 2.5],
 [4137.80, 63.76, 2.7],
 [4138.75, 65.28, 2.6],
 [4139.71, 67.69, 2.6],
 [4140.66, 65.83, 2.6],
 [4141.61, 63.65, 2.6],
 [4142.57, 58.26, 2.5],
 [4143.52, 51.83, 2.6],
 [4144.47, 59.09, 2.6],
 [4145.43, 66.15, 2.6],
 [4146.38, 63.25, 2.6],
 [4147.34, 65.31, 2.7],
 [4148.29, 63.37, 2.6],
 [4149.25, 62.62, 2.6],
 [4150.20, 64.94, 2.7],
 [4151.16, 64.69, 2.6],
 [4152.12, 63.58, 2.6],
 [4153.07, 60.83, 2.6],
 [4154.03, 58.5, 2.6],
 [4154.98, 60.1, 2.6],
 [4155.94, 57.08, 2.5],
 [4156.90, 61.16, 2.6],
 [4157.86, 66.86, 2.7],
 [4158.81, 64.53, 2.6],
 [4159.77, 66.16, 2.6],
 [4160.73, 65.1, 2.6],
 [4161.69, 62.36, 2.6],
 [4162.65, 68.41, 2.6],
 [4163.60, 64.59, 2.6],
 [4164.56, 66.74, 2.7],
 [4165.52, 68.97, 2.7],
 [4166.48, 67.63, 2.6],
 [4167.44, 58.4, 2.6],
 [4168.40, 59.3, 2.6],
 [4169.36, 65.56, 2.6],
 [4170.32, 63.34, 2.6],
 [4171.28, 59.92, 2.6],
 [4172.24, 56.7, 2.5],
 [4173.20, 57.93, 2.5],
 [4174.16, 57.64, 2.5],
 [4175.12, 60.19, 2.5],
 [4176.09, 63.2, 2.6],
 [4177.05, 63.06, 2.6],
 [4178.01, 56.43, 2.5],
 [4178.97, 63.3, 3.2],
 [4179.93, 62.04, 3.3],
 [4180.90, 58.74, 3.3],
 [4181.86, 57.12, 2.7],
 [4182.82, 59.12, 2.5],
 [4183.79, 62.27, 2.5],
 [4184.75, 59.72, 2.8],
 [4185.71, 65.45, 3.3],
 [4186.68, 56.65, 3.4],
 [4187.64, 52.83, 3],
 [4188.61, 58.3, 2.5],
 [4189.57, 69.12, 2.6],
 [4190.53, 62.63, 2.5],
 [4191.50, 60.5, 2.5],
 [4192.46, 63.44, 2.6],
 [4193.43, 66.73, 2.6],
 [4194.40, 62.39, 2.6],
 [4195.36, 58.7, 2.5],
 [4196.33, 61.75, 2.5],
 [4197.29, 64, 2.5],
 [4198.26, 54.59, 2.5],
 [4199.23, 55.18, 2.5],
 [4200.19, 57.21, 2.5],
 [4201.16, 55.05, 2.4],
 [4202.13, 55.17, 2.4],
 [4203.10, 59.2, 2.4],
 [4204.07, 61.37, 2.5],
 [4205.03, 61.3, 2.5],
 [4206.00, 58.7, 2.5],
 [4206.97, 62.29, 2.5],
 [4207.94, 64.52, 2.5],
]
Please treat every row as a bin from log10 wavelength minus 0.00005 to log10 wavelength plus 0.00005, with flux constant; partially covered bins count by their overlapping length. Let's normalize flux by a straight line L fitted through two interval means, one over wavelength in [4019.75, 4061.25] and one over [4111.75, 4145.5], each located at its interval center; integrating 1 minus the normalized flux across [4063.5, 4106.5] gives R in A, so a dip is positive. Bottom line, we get 2.4 A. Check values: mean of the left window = 60.6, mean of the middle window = 57.7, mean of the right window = 61.9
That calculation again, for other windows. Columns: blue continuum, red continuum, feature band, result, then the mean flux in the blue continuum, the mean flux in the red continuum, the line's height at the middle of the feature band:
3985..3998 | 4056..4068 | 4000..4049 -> -1.6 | 58.3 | 58.1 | 58.2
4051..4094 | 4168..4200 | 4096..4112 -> 1.5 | 60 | 60.5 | 60.2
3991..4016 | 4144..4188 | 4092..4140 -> 1.4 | 59.5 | 62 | 61.2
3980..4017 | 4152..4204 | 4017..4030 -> -0.7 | 58.9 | 61.2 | 59.2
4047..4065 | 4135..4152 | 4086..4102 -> 0.8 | 60.4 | 63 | 61.5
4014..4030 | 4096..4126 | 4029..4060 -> 0.8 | 61.9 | 58.8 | 61.1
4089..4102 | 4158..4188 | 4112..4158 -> -2.1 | 56.7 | 61.8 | 59.3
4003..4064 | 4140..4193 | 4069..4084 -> 0.6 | 60.1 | 61.9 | 60.7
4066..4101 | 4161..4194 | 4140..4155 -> -0.3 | 59.1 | 61.7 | 60.9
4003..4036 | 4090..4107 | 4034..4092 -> -2.7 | 60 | 55.2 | 57.4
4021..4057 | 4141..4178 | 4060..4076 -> 0.6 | 60.5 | 62.3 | 61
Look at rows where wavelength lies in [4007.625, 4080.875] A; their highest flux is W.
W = 67.74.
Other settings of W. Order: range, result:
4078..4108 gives 69.15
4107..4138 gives 68.39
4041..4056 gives 66.44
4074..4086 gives 66.16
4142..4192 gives 69.12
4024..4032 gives 65.93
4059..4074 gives 66.67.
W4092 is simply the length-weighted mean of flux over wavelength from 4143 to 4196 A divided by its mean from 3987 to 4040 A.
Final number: 1.03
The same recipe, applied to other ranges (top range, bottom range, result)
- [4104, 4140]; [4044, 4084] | 1.05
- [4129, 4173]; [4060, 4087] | 1.06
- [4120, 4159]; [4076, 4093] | 1.02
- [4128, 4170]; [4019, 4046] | 1.03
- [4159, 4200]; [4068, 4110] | 1.06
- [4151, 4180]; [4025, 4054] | 1.04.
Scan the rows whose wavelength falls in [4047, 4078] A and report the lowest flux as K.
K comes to 47.36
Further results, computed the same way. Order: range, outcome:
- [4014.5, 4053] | 42.15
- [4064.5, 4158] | 38.02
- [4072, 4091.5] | 52.24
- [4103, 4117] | 50.38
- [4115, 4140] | 53.04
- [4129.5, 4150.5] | 51.83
